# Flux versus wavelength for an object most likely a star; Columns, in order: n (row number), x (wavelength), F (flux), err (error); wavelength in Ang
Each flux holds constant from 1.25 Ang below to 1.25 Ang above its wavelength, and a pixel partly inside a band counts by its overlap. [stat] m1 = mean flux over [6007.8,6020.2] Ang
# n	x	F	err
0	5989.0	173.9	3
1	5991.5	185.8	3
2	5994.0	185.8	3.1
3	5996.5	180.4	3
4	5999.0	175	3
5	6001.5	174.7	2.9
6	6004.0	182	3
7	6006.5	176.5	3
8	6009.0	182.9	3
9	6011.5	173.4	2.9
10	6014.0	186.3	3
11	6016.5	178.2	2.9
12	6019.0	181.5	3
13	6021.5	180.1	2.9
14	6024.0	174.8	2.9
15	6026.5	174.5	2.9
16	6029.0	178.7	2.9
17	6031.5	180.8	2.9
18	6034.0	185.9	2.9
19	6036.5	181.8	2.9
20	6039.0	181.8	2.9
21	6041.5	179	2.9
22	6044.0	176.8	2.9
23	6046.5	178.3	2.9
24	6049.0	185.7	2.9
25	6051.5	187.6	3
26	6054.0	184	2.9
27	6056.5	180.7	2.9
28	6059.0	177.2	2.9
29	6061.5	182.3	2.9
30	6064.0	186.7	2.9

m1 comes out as 180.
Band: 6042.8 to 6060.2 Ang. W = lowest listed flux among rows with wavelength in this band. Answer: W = 176.8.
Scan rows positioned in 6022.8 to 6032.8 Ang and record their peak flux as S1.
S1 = 180.8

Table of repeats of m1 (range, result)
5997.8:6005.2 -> 177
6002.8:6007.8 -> 179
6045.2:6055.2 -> 184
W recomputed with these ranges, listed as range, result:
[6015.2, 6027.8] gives 174.5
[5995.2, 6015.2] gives 173.4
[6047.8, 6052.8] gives 185.7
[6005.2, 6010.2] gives 176.5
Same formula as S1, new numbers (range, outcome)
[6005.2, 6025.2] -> 186.3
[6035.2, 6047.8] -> 181.8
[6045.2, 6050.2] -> 185.7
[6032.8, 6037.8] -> 185.9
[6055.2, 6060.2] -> 180.7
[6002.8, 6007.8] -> 182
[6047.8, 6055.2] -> 187.6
